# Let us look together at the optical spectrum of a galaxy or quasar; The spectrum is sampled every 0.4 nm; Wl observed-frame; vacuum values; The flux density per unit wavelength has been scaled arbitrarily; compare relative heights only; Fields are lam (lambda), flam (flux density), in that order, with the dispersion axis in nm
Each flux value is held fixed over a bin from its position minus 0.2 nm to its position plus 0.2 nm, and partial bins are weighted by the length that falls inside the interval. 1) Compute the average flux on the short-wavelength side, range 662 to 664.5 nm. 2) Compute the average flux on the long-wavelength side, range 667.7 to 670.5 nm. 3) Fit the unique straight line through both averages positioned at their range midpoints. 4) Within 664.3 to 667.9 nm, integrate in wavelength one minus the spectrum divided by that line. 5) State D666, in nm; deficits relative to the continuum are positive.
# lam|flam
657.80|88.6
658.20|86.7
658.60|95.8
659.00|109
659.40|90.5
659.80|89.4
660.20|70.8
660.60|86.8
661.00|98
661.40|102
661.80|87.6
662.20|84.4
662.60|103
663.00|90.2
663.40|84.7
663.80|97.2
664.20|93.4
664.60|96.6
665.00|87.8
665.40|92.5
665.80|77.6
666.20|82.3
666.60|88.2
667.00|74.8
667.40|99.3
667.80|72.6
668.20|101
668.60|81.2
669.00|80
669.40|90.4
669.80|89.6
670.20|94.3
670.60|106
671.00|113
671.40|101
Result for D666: 0.16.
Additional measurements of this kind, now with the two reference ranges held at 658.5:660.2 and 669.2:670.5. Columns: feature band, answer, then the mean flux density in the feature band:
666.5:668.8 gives 0.16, 86.1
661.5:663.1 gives 0.02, 92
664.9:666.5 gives 0.13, 85.1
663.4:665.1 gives 0.00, 93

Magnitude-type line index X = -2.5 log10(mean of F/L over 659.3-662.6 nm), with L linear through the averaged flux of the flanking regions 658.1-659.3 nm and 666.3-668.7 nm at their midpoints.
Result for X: 0.060 mag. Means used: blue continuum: 97.5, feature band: 89.5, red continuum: 86.2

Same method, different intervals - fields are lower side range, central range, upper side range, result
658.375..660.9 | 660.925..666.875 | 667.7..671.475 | 0.012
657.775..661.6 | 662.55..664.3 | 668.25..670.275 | -0.032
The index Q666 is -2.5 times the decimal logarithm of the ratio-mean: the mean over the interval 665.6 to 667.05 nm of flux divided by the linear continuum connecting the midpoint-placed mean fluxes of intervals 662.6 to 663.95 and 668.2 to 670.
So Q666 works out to 0.10 mag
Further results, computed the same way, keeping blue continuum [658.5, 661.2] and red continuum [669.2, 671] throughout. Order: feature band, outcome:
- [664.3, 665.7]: 0.034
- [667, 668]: 0.144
